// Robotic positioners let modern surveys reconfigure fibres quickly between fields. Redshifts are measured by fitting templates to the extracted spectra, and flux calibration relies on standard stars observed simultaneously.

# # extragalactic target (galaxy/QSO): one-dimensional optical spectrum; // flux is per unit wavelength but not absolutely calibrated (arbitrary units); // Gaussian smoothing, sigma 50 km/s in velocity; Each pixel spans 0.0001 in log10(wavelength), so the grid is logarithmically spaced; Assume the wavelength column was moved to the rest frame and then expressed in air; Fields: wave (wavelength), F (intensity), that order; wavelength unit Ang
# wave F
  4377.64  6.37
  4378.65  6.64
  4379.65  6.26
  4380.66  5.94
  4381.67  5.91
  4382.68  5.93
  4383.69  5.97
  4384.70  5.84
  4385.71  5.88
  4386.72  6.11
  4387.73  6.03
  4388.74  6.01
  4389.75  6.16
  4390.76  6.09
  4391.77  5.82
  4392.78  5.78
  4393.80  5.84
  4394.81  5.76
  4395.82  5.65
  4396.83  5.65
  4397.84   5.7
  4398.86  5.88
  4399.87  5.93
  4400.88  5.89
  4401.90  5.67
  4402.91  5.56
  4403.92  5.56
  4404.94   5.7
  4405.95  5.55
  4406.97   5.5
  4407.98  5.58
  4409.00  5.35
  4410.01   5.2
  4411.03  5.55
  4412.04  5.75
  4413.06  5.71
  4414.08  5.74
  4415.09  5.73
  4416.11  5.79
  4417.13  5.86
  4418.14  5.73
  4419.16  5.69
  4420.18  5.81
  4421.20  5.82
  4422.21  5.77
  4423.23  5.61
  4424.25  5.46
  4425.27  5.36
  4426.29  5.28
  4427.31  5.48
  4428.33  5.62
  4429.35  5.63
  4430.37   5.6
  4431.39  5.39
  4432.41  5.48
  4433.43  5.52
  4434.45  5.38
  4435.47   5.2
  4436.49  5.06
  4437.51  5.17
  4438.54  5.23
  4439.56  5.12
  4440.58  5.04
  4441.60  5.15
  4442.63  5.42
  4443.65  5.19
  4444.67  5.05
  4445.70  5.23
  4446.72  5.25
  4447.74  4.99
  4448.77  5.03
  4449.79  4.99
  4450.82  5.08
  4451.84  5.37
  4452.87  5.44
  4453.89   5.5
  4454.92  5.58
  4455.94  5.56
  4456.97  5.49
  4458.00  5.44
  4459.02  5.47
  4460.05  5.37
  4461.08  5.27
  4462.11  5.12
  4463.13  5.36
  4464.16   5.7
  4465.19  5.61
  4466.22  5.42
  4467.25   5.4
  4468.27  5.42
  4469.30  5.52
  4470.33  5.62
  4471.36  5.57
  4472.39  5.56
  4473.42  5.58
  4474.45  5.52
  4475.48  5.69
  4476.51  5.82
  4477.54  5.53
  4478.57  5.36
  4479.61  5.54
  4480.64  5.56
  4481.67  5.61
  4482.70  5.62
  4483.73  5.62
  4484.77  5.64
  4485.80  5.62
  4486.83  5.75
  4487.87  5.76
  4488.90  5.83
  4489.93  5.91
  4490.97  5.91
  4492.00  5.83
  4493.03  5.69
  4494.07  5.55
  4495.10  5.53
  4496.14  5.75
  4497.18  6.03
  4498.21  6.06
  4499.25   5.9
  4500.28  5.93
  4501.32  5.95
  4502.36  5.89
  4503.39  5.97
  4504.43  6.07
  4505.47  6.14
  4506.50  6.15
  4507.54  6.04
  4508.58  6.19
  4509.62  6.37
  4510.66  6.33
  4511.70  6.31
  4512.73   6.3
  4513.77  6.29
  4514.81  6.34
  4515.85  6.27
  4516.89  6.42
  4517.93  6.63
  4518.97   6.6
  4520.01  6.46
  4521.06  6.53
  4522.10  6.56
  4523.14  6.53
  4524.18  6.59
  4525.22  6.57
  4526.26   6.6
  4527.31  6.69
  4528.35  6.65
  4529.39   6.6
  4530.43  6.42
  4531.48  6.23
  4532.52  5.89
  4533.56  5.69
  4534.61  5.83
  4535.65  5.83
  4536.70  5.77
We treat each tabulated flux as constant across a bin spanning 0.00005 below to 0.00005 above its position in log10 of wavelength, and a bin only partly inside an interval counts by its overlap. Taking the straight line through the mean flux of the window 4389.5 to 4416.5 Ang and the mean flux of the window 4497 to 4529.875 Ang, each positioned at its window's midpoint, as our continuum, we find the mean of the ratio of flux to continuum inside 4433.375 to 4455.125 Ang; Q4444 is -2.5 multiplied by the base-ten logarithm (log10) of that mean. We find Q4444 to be 0.14 mag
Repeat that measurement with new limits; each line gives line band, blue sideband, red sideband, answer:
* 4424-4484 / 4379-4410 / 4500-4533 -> 0.126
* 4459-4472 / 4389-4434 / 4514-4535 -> 0.108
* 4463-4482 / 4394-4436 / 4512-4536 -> 0.088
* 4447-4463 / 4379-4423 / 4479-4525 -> 0.117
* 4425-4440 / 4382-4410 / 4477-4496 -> 0.071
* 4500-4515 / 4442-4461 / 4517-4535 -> -0.002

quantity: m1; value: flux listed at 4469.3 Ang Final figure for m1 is 5.52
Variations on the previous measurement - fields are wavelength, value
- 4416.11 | 5.79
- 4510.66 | 6.33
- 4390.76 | 6.09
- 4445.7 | 5.23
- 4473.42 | 5.58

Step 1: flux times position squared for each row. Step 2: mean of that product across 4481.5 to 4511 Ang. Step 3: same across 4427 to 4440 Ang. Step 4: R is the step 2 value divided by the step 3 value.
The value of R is 1.13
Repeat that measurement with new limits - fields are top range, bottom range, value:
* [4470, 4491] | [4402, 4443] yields 1.05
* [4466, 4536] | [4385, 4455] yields 1.12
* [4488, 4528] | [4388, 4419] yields 1.13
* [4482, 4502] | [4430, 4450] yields 1.13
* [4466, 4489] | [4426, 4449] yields 1.08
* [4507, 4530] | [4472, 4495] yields 1.16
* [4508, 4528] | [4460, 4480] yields 1.20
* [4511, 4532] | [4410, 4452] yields 1.25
